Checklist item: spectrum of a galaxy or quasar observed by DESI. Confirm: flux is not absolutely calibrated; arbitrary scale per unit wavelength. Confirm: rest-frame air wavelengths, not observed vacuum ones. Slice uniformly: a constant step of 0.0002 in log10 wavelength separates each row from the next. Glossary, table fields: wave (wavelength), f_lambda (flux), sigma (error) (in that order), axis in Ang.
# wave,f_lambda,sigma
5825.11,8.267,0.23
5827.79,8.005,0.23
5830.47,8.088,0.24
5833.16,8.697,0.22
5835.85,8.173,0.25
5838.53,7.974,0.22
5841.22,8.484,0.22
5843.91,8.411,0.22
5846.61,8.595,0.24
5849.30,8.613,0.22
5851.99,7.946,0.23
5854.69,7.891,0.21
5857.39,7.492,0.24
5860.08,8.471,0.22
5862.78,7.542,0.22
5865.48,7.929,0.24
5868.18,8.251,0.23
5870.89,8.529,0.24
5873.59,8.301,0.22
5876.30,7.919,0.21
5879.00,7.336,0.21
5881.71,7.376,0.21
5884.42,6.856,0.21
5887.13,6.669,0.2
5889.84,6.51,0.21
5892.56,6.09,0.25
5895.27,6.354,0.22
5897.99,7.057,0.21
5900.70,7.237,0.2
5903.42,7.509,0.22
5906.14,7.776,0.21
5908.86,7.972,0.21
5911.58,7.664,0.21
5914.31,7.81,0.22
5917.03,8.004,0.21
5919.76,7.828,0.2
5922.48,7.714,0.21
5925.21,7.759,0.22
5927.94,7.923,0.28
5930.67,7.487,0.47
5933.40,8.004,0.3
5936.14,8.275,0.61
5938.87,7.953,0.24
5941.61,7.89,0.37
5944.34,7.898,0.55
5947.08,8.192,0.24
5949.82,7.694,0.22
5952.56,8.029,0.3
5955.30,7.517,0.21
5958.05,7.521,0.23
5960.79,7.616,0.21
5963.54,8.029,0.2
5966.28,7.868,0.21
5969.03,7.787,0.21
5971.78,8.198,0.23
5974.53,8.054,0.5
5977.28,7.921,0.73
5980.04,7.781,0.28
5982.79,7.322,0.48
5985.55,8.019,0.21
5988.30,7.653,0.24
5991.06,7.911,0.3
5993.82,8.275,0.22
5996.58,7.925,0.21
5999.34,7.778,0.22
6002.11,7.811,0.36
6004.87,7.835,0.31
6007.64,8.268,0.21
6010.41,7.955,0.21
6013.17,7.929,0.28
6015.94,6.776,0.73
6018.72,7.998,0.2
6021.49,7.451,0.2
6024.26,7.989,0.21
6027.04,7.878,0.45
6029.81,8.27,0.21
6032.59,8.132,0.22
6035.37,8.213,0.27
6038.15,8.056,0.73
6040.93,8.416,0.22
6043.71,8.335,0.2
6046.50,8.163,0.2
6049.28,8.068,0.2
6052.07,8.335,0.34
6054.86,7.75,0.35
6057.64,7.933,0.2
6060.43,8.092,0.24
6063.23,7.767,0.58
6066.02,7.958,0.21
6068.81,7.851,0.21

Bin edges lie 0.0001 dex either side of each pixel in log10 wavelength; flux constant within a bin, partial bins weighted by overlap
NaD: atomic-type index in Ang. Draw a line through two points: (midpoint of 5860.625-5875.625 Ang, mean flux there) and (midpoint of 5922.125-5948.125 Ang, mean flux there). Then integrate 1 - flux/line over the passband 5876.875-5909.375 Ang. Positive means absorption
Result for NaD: 4.0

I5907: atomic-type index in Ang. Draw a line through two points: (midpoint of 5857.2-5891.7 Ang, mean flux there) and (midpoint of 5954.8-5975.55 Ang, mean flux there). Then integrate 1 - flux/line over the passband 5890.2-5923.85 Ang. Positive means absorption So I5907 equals 1.3 Ang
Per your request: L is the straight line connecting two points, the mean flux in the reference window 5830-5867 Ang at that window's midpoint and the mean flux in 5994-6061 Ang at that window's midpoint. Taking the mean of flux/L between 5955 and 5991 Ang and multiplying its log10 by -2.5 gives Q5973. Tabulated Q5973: 0.03 mag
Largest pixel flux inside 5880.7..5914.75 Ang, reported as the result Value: 7.972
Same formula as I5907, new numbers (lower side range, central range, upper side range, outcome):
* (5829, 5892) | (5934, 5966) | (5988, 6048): 0.2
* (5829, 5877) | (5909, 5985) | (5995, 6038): 1.6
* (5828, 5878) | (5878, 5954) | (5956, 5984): 4.2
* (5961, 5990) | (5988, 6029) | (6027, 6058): 0.8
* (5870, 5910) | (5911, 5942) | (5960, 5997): -1.4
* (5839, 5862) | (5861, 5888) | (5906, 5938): 1.3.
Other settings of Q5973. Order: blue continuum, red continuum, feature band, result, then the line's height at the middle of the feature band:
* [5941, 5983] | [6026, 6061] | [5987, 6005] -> 0.011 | 7.97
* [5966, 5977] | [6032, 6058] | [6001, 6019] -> 0.039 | 8.07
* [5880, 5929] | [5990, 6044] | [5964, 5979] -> -0.036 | 7.7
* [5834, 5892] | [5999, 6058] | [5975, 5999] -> 0.012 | 7.94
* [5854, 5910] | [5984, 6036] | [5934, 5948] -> -0.051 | 7.67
